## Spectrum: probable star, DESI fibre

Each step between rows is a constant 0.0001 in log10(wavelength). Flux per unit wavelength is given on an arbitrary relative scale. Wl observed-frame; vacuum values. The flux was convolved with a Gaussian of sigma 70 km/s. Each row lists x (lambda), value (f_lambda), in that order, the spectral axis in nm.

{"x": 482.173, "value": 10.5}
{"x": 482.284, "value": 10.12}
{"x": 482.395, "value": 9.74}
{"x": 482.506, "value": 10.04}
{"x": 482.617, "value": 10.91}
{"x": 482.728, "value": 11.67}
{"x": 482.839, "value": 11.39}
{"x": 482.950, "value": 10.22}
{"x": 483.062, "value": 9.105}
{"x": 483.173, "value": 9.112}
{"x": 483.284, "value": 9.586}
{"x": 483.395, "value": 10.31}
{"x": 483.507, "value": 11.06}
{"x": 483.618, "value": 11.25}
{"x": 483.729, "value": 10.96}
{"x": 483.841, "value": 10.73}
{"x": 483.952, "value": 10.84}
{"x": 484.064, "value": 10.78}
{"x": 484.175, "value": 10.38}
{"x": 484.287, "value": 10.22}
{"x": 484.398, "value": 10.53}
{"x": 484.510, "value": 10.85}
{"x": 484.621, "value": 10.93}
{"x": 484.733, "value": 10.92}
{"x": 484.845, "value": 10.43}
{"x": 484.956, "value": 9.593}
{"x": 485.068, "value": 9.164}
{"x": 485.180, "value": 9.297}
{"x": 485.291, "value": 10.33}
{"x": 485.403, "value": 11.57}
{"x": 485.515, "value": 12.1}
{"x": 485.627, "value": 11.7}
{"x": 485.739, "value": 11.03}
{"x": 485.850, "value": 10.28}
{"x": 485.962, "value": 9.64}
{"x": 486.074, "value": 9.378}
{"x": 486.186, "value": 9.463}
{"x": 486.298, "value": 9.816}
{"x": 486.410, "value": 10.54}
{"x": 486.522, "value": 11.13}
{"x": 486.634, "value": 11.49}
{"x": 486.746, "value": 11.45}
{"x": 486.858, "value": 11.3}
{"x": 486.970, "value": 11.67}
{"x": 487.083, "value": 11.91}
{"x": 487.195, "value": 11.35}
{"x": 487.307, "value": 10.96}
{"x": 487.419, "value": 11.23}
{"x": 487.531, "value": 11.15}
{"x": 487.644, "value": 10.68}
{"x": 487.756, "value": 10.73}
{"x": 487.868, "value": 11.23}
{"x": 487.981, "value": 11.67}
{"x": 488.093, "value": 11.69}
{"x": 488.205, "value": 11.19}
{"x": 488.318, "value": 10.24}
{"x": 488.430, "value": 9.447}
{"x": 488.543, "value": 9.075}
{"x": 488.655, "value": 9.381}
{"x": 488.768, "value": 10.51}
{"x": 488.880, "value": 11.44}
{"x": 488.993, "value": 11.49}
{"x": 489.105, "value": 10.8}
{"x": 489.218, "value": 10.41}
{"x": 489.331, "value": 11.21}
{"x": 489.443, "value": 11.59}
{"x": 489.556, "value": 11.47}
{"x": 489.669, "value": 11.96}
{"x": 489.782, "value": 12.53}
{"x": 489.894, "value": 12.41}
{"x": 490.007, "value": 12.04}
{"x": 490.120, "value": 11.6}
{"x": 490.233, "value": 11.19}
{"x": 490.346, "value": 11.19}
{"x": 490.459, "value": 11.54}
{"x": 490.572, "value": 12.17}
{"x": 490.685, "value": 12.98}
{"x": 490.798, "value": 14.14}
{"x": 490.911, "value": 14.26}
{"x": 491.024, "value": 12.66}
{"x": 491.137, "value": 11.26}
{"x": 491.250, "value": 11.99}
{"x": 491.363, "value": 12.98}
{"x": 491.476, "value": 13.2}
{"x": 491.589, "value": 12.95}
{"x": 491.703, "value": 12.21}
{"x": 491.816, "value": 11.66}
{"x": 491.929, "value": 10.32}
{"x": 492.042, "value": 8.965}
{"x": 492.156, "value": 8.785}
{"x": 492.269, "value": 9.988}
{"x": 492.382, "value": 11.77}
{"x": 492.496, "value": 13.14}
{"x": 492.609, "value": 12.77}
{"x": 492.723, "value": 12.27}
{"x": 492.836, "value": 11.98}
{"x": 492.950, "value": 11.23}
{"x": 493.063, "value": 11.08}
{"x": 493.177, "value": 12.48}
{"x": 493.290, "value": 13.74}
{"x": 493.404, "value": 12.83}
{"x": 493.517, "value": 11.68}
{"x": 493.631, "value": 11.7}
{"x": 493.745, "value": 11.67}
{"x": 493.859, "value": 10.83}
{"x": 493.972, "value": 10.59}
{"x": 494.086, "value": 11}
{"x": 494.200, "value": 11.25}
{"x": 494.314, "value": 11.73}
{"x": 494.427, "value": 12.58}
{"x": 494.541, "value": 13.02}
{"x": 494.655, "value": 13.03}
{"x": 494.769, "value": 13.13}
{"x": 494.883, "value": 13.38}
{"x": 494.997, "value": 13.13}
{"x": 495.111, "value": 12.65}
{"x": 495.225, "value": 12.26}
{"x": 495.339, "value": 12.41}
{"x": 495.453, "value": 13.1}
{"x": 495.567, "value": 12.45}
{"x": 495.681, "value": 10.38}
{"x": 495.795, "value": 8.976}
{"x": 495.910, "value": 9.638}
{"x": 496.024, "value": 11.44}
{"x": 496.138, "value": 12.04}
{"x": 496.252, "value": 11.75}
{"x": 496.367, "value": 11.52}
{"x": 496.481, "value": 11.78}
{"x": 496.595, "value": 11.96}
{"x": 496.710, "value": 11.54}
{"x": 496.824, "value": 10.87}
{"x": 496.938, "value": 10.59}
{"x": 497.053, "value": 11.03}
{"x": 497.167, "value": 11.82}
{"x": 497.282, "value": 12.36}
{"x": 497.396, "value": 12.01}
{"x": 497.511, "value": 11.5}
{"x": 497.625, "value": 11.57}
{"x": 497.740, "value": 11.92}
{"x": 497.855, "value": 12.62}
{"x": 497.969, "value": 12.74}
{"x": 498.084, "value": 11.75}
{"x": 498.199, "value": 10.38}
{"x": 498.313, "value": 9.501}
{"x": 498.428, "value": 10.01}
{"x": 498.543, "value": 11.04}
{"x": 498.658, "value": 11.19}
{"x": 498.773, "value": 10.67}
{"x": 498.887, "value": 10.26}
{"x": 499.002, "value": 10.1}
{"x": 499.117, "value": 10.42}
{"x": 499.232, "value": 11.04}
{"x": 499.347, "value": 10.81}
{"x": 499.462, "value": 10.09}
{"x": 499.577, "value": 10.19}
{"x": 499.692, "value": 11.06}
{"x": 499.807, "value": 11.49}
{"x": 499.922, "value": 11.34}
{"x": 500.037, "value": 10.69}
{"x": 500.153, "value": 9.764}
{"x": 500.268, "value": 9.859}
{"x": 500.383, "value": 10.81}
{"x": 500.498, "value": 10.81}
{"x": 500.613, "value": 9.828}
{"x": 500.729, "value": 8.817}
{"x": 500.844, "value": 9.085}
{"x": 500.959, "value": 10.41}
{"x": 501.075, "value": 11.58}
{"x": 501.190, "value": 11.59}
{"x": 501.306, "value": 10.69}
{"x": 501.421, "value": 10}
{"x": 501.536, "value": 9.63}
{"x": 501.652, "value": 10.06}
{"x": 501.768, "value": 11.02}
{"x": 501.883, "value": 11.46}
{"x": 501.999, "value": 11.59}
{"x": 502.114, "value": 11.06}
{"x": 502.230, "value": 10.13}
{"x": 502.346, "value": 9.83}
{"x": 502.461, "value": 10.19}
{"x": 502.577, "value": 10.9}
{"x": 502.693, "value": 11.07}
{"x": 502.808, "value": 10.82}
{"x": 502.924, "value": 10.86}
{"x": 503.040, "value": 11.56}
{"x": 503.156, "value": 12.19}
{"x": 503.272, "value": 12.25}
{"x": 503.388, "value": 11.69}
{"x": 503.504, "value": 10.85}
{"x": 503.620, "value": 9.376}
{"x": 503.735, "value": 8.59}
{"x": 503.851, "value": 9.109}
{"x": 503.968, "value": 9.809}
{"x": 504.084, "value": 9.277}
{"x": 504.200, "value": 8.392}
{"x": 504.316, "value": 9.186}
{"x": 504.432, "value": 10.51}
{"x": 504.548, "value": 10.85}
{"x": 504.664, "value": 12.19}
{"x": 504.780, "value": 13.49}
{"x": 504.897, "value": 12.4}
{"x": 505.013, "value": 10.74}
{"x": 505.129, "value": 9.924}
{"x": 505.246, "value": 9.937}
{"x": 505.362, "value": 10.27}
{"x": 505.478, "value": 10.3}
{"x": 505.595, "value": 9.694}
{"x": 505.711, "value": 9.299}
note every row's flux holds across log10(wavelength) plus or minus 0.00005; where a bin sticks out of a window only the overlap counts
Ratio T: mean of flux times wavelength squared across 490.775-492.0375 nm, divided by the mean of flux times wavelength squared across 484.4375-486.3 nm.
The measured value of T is 1.22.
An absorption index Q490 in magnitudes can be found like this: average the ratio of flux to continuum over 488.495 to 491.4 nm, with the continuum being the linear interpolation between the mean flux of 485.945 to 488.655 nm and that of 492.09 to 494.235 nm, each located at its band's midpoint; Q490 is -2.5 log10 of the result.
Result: -0.053 mag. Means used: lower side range 10.8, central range 11.7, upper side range 11.6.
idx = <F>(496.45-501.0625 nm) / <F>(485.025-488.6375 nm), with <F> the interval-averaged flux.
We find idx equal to 1.01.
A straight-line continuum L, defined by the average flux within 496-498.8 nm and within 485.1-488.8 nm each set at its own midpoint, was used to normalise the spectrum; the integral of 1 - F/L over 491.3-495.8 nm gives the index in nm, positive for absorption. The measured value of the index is -0.298 nm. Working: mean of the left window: 10.7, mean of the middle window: 11.9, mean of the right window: 11.4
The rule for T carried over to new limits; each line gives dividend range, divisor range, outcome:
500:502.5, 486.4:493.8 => 0.94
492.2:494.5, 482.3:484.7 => 1.17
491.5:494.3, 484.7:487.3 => 1.11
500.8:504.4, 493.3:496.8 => 0.91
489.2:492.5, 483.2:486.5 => 1.16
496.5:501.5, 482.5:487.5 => 1.08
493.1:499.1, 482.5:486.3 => 1.17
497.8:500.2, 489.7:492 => 0.91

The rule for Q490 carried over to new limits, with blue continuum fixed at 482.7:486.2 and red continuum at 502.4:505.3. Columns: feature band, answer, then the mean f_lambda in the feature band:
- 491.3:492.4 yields -0.07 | 11.3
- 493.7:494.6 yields -0.10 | 11.6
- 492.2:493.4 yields -0.14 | 12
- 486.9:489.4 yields -0.04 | 10.9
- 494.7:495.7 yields -0.19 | 12.6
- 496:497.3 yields -0.09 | 11.5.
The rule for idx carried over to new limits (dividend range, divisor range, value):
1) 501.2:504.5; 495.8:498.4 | 0.92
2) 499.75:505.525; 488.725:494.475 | 0.90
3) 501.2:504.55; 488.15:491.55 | 0.90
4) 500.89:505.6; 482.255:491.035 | 0.97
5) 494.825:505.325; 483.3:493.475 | 0.97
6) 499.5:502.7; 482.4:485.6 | 1.00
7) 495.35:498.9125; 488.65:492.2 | 0.97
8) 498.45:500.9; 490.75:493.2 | 0.88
